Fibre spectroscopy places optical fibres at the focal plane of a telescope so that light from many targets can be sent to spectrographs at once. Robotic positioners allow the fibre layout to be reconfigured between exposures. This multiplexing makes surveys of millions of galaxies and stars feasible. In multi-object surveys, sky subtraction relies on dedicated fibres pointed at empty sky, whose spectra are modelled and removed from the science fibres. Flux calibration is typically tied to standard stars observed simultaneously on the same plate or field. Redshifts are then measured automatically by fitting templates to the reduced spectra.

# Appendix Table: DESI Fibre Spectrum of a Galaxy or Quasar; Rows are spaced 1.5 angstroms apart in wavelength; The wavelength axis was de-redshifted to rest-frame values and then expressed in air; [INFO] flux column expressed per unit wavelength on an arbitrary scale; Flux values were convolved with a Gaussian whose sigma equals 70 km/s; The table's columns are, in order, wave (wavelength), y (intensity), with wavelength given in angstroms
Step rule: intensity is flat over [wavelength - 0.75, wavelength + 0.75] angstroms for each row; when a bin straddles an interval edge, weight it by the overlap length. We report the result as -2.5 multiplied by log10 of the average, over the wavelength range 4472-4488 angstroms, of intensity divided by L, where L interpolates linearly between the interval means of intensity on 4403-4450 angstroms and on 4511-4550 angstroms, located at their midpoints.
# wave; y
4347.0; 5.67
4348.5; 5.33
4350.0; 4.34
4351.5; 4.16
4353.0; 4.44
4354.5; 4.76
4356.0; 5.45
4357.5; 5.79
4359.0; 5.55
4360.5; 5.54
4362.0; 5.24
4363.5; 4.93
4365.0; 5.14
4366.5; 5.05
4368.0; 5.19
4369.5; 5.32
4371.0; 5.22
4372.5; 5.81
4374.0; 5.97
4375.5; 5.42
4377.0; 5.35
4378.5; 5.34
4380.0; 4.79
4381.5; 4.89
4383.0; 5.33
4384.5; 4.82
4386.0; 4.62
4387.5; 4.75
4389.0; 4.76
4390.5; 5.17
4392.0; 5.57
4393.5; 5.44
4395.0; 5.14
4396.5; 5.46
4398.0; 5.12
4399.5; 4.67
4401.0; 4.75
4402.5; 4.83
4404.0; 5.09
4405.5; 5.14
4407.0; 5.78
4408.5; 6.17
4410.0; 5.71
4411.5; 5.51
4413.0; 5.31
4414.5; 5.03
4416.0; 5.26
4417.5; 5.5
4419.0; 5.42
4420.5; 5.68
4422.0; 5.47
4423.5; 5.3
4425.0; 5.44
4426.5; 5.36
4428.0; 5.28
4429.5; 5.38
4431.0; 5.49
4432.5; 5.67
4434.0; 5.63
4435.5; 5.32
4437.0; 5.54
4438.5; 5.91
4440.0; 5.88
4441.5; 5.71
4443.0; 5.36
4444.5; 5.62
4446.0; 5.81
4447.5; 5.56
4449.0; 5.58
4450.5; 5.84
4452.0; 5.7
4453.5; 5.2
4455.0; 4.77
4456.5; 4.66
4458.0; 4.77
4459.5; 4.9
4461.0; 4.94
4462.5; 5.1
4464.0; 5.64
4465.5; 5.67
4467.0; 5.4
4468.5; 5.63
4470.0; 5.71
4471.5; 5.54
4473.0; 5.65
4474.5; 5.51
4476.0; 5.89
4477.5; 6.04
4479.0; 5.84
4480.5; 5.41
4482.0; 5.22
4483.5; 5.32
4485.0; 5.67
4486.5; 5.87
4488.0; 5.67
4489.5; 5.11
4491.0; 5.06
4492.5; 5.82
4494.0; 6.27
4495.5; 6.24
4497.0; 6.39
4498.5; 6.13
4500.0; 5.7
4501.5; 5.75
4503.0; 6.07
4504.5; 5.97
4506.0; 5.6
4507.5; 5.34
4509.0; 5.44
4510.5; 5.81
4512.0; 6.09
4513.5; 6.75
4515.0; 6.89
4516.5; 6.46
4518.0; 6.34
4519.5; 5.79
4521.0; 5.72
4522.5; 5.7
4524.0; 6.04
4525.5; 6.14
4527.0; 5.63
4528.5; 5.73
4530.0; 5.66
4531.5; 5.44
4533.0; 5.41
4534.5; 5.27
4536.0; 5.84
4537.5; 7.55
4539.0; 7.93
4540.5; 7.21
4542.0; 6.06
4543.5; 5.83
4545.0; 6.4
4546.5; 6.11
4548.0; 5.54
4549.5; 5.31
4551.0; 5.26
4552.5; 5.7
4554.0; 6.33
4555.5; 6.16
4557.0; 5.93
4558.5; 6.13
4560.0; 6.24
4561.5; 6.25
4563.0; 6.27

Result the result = 0.03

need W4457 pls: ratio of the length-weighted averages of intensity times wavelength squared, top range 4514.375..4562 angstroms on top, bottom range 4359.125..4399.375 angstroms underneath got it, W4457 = 1.25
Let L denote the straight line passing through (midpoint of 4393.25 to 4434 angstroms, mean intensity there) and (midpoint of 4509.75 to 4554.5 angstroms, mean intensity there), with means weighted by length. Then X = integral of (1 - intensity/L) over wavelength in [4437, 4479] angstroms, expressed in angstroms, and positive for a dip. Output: 1.0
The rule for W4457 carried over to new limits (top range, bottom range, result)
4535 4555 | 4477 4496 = 1.13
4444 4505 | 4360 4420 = 1.11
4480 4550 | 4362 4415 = 1.20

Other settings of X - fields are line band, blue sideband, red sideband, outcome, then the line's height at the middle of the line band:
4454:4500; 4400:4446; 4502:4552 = 1.7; 5.74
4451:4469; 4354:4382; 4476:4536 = 1.4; 5.65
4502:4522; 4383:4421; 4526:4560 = -0.6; 5.85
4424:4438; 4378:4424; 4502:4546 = -0.1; 5.43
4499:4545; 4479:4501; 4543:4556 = -2.1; 5.78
